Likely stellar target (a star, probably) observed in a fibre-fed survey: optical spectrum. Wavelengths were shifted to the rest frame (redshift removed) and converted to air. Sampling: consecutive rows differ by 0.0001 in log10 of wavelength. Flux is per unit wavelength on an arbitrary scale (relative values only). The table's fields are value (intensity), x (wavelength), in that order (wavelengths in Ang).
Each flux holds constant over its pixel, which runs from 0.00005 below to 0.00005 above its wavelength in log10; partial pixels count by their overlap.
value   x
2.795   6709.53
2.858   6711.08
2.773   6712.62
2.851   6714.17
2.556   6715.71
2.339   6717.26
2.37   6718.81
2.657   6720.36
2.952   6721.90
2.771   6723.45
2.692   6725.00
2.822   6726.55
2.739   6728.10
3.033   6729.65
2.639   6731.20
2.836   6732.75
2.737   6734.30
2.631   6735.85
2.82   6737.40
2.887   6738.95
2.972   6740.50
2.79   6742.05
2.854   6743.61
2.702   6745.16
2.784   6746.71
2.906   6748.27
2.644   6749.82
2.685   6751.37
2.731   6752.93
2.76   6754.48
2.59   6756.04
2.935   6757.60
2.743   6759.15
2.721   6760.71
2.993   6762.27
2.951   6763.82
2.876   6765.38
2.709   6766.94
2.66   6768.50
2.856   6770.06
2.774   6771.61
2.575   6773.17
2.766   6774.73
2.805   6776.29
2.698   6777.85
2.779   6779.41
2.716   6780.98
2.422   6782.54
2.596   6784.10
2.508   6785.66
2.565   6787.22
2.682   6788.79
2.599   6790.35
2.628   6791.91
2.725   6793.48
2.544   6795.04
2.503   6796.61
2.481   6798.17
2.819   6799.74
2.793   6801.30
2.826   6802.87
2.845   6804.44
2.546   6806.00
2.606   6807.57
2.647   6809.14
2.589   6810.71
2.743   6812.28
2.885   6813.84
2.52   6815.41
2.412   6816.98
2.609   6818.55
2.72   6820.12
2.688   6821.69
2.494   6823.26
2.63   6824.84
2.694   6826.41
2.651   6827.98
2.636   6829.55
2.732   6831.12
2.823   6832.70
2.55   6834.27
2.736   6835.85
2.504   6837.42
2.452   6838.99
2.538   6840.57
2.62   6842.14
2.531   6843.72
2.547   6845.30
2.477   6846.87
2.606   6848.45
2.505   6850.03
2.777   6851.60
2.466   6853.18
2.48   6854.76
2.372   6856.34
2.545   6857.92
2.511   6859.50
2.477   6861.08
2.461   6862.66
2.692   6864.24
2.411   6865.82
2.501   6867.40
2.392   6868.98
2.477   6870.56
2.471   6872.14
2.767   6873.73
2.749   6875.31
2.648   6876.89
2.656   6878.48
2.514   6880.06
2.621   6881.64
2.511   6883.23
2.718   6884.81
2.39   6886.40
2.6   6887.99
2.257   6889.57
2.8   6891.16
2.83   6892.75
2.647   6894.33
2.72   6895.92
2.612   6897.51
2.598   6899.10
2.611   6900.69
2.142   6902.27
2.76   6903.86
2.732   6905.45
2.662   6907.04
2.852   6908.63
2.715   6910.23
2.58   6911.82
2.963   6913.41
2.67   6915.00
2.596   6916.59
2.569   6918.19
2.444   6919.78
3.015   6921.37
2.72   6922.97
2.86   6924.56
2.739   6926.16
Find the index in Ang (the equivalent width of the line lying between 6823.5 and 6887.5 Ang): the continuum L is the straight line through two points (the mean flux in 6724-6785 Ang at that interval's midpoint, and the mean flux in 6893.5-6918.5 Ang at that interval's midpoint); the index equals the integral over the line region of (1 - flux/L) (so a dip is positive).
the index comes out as 2.9 Ang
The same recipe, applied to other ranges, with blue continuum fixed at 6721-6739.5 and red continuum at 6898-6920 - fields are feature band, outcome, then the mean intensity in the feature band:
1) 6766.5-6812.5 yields 1.31 Ang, 2.67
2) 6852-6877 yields 1.42 Ang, 2.53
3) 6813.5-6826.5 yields 0.49 Ang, 2.61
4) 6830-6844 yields 0.46 Ang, 2.61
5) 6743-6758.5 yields 0.11 Ang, 2.76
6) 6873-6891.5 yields 0.46 Ang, 2.6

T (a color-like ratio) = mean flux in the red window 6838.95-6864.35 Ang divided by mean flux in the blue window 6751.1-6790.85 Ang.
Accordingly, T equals 0.9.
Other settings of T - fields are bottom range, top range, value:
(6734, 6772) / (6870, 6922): 0.94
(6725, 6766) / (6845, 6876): 0.91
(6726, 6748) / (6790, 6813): 0.95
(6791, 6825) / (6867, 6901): 0.98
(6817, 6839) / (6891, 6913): 1.01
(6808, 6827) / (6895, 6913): 1.00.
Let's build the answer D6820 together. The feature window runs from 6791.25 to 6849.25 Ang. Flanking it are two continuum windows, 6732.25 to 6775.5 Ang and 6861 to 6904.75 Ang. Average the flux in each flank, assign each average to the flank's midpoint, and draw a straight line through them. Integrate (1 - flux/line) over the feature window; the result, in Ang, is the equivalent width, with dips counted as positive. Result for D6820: 1.0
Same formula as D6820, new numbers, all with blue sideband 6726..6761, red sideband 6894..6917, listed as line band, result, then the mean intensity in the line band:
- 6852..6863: 0.86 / 2.48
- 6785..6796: 0.56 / 2.61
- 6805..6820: 0.57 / 2.63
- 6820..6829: 0.26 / 2.64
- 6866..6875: 0.53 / 2.53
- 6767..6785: 0.41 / 2.69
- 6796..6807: 0.20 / 2.69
